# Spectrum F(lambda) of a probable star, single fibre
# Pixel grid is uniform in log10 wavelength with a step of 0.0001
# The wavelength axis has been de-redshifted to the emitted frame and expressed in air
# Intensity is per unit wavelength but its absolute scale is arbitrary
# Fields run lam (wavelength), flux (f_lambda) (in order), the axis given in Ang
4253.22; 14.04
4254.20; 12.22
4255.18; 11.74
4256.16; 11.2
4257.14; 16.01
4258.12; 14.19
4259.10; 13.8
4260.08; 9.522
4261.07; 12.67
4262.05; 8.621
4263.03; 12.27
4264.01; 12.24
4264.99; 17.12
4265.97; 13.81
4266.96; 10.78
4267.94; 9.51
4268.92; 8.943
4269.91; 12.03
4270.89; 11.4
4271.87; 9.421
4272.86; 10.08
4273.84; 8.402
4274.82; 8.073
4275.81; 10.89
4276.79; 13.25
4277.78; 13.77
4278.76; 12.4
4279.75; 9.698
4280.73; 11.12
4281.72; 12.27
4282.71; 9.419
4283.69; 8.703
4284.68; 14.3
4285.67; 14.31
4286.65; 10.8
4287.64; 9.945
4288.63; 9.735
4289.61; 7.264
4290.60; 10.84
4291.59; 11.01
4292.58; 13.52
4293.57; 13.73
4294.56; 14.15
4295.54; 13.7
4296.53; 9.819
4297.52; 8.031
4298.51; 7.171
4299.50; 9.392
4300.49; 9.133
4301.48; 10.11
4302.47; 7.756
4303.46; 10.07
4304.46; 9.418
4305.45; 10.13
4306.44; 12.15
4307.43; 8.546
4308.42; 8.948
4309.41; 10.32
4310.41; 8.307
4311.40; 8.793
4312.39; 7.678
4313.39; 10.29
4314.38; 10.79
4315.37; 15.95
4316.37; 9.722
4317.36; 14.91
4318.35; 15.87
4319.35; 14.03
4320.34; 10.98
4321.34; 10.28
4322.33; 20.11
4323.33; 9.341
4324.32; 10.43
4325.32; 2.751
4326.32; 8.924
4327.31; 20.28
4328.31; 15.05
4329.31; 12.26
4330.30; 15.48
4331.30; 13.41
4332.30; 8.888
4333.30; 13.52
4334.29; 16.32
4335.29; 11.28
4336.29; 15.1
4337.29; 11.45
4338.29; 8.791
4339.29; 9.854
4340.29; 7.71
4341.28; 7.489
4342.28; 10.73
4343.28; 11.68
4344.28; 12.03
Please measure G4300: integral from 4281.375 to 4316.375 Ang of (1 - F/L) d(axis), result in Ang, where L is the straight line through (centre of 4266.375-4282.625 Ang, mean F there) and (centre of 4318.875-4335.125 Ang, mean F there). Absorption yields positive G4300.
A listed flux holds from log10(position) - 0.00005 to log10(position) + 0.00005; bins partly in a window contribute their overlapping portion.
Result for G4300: 3.4 Ang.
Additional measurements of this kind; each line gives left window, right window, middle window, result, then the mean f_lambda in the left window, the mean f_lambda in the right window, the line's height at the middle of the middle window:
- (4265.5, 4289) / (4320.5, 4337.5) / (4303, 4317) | 2.2 Ang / 11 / 12.6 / 12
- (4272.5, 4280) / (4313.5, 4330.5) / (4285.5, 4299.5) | 0.8 Ang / 10.9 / 12.7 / 11.5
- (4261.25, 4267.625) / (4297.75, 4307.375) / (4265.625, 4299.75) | 0.0 Ang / 12.4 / 9.4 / 11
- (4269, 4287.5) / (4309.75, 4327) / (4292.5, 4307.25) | 1.0 Ang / 11.1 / 11.2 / 11.1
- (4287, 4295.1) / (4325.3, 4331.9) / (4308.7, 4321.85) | 1.3 Ang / 11.3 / 13.2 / 12.6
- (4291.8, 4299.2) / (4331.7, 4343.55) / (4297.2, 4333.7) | 0.5 Ang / 11.4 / 11.1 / 11.2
